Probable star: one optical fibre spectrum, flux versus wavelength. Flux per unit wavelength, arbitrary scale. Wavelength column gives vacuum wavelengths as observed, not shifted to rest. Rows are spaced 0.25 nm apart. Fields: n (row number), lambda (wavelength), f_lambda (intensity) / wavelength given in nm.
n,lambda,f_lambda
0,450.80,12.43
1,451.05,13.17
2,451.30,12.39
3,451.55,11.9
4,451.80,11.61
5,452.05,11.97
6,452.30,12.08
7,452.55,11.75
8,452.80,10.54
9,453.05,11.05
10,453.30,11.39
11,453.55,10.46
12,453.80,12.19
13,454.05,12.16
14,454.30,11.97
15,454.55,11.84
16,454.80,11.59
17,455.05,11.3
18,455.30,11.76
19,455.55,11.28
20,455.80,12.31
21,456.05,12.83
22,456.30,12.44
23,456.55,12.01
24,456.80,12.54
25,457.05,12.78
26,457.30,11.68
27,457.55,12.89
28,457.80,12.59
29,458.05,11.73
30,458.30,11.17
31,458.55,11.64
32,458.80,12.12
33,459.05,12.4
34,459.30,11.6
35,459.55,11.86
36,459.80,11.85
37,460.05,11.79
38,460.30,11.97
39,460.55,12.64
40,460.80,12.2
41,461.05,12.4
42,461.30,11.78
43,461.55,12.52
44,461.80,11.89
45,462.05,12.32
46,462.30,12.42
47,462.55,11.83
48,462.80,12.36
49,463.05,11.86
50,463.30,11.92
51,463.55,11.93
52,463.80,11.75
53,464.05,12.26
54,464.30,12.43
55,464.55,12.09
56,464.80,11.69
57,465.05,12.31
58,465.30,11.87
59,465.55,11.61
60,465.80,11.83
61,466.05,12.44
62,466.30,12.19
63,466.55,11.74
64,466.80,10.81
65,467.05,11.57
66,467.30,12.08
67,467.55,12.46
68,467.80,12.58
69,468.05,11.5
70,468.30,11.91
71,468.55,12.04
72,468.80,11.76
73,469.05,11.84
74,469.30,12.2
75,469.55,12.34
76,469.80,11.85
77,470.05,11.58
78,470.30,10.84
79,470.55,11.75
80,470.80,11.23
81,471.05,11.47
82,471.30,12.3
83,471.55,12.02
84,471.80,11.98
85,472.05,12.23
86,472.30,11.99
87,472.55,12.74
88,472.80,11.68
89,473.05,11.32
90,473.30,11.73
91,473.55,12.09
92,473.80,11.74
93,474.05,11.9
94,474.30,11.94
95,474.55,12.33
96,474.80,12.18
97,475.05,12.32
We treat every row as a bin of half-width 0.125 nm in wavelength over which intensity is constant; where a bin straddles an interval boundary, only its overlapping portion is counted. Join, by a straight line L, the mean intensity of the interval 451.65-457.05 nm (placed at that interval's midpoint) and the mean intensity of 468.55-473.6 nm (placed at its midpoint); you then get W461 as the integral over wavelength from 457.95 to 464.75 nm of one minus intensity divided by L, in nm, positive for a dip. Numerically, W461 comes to -0.12 nm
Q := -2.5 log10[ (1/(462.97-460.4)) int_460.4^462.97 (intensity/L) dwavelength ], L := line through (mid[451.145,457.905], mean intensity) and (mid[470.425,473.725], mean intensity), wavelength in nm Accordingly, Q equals -0.03 mag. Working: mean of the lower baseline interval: 11.9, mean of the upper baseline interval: 11.9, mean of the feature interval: 12.2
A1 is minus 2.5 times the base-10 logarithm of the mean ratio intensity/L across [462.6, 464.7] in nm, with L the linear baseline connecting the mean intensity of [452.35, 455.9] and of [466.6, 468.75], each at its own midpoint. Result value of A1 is -0.027 mag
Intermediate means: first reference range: 11.5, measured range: 12.1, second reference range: 11.9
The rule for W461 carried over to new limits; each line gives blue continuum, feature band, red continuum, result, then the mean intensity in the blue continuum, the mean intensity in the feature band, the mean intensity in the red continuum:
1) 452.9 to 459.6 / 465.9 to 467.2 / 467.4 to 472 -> 0.01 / 11.9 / 11.8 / 11.9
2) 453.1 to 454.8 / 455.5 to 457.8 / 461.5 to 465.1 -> -0.11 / 11.6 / 12.4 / 12.1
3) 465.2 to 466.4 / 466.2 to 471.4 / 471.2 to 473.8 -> 0.08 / 12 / 11.8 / 12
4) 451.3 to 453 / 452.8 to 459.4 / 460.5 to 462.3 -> 0.02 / 11.7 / 11.9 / 12.2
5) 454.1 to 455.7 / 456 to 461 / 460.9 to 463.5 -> -0.10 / 11.7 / 12.1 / 12.1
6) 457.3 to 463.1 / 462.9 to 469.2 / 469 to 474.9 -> 0.02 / 12.1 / 11.9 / 11.9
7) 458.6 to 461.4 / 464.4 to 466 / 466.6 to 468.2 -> -0.01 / 12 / 11.9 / 11.8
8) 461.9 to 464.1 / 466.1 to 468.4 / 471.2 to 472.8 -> 0.04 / 12.1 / 11.9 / 12.2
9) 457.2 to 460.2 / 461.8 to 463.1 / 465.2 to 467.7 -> -0.03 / 11.9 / 12.1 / 11.9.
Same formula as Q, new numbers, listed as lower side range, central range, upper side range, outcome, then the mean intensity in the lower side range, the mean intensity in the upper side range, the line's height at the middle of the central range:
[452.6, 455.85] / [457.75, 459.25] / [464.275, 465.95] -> -0.02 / 11.5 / 12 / 11.7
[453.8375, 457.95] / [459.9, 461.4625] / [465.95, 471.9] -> -0.01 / 12.1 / 11.9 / 12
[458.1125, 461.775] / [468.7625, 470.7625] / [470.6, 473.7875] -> 0.01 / 12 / 11.9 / 11.9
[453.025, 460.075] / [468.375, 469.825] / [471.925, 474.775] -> 0.00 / 11.9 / 12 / 12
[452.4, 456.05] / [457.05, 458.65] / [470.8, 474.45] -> -0.03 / 11.6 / 11.9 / 11.7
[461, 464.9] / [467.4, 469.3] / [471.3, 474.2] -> 0.00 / 12.1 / 12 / 12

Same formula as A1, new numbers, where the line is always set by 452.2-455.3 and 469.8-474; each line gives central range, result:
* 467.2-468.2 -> -0.038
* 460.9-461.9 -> -0.047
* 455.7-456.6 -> -0.078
